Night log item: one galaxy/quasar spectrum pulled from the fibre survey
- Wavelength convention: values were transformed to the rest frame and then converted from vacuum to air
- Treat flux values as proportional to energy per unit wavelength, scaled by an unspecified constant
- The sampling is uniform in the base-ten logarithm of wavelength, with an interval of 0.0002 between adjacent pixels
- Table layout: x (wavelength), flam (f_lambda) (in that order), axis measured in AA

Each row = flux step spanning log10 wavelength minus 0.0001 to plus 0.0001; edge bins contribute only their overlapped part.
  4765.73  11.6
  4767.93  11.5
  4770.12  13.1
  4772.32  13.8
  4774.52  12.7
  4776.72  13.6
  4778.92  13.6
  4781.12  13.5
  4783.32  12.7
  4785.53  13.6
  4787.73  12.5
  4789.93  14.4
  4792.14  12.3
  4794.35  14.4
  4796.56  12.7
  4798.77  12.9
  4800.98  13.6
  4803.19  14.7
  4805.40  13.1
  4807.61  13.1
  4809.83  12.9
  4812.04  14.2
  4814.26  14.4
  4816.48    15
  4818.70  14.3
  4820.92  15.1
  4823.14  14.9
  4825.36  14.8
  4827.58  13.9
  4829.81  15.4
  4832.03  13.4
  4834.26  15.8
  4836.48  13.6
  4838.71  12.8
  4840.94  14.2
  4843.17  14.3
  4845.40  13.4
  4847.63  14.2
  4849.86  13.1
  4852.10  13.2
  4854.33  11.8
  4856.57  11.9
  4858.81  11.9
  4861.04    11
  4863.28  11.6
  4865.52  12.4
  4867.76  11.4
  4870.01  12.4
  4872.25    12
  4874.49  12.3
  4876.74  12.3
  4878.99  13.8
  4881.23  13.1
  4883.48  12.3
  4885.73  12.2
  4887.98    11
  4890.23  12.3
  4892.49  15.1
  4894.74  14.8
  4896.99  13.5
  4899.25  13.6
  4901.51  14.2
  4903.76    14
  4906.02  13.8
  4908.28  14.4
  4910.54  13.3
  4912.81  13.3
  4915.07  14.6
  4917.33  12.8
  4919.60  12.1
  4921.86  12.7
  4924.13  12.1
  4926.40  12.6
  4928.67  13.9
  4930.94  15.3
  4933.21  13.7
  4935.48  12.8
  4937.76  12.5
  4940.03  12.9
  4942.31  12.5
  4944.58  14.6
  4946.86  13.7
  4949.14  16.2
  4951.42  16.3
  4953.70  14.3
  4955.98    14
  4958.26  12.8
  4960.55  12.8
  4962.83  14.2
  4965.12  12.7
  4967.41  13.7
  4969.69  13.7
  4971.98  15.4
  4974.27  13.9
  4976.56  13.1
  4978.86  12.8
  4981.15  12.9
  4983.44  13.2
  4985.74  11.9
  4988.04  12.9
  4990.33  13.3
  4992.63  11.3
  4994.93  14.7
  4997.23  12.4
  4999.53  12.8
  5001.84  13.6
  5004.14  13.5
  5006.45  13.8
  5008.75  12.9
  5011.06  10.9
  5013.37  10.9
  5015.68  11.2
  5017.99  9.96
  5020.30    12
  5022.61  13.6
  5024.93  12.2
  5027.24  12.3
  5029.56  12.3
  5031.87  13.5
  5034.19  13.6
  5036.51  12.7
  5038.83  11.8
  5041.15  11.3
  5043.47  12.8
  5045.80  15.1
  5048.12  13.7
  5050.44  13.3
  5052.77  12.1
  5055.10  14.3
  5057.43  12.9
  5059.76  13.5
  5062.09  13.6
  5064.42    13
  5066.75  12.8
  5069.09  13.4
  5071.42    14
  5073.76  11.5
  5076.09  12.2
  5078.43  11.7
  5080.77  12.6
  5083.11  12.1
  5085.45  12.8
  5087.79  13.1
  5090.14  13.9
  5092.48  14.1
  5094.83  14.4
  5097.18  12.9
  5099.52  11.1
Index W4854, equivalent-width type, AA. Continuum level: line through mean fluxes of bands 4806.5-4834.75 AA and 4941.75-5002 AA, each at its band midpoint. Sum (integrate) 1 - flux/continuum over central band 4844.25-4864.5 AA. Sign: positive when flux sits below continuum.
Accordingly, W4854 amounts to 2.5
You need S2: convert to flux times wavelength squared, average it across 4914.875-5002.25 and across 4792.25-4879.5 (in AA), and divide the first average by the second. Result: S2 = 1.06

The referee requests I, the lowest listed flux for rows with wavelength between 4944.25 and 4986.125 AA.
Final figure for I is 11.9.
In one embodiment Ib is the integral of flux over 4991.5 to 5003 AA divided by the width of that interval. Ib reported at 13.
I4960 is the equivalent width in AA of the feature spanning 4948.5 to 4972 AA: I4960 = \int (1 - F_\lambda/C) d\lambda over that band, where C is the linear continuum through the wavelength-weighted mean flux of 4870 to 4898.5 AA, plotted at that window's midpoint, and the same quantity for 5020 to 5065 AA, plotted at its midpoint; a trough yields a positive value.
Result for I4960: -2.09 AA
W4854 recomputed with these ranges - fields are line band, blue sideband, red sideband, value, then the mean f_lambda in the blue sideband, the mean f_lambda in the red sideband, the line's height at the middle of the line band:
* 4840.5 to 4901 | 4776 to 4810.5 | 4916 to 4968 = 3.0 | 13.4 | 13.5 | 13.4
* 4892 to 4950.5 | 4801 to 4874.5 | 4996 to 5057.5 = -2.5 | 13.4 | 12.6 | 13.1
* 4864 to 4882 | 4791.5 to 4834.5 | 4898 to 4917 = 1.9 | 14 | 13.8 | 13.9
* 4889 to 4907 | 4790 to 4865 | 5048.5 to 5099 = -0.6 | 13.6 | 13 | 13.4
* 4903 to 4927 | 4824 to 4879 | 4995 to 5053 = -0.6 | 13.1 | 12.6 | 12.9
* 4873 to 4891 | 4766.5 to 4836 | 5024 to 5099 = 1.5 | 13.7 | 13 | 13.5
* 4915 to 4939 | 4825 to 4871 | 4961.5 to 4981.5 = 0.6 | 13.1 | 13.6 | 13.4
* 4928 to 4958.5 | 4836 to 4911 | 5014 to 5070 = -2.6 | 13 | 12.8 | 12.9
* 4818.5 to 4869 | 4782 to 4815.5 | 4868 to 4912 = -0.3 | 13.4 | 13.1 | 13.3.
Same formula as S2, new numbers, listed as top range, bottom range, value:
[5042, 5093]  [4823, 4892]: 1.10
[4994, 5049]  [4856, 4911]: 1.04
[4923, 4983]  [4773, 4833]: 1.06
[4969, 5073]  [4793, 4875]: 1.04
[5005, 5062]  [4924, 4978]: 0.95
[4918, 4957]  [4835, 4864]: 1.10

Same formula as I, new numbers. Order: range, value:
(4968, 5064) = 9.96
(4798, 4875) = 11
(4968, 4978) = 13.1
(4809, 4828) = 12.9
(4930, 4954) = 12.5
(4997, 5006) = 12.4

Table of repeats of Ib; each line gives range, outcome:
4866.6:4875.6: 12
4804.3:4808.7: 13.1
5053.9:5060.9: 13.6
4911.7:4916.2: 14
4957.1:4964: 13.3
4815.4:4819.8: 14.6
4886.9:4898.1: 13.4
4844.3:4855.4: 13.1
